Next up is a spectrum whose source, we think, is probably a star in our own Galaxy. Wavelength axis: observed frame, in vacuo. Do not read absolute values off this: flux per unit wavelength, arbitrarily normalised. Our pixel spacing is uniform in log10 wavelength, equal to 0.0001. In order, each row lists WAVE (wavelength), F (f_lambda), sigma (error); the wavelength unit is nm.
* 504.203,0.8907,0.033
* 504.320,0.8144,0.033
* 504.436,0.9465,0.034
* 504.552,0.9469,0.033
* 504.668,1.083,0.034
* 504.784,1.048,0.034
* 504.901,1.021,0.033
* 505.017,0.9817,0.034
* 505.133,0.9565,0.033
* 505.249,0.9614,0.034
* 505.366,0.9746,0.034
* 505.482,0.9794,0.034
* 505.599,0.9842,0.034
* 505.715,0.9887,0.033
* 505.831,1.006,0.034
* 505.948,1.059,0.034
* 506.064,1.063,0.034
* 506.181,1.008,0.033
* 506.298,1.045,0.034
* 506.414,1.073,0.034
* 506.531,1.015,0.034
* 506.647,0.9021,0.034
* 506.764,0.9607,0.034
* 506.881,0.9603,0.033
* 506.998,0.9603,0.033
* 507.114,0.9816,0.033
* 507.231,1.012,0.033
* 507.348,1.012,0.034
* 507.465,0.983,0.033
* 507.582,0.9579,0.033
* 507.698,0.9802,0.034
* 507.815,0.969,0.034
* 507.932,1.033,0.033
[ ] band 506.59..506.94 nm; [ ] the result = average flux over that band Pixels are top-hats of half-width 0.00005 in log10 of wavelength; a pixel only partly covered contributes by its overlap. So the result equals 0.939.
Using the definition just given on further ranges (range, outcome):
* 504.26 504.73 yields 0.948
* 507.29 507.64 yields 0.985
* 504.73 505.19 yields 1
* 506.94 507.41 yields 0.992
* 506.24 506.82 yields 1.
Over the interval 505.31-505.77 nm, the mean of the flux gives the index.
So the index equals 0.982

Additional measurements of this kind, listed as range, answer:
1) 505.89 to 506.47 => 1.05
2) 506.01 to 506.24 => 1.03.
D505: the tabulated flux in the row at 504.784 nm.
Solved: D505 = 1.048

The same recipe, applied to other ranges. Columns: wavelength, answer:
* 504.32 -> 0.8144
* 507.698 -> 0.9802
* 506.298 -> 1.045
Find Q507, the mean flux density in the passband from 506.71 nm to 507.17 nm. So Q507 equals 0.966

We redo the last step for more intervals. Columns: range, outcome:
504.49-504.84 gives 1.03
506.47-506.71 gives 0.959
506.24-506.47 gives 1.06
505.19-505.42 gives 0.966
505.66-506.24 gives 1.02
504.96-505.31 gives 0.966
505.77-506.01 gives 1.03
